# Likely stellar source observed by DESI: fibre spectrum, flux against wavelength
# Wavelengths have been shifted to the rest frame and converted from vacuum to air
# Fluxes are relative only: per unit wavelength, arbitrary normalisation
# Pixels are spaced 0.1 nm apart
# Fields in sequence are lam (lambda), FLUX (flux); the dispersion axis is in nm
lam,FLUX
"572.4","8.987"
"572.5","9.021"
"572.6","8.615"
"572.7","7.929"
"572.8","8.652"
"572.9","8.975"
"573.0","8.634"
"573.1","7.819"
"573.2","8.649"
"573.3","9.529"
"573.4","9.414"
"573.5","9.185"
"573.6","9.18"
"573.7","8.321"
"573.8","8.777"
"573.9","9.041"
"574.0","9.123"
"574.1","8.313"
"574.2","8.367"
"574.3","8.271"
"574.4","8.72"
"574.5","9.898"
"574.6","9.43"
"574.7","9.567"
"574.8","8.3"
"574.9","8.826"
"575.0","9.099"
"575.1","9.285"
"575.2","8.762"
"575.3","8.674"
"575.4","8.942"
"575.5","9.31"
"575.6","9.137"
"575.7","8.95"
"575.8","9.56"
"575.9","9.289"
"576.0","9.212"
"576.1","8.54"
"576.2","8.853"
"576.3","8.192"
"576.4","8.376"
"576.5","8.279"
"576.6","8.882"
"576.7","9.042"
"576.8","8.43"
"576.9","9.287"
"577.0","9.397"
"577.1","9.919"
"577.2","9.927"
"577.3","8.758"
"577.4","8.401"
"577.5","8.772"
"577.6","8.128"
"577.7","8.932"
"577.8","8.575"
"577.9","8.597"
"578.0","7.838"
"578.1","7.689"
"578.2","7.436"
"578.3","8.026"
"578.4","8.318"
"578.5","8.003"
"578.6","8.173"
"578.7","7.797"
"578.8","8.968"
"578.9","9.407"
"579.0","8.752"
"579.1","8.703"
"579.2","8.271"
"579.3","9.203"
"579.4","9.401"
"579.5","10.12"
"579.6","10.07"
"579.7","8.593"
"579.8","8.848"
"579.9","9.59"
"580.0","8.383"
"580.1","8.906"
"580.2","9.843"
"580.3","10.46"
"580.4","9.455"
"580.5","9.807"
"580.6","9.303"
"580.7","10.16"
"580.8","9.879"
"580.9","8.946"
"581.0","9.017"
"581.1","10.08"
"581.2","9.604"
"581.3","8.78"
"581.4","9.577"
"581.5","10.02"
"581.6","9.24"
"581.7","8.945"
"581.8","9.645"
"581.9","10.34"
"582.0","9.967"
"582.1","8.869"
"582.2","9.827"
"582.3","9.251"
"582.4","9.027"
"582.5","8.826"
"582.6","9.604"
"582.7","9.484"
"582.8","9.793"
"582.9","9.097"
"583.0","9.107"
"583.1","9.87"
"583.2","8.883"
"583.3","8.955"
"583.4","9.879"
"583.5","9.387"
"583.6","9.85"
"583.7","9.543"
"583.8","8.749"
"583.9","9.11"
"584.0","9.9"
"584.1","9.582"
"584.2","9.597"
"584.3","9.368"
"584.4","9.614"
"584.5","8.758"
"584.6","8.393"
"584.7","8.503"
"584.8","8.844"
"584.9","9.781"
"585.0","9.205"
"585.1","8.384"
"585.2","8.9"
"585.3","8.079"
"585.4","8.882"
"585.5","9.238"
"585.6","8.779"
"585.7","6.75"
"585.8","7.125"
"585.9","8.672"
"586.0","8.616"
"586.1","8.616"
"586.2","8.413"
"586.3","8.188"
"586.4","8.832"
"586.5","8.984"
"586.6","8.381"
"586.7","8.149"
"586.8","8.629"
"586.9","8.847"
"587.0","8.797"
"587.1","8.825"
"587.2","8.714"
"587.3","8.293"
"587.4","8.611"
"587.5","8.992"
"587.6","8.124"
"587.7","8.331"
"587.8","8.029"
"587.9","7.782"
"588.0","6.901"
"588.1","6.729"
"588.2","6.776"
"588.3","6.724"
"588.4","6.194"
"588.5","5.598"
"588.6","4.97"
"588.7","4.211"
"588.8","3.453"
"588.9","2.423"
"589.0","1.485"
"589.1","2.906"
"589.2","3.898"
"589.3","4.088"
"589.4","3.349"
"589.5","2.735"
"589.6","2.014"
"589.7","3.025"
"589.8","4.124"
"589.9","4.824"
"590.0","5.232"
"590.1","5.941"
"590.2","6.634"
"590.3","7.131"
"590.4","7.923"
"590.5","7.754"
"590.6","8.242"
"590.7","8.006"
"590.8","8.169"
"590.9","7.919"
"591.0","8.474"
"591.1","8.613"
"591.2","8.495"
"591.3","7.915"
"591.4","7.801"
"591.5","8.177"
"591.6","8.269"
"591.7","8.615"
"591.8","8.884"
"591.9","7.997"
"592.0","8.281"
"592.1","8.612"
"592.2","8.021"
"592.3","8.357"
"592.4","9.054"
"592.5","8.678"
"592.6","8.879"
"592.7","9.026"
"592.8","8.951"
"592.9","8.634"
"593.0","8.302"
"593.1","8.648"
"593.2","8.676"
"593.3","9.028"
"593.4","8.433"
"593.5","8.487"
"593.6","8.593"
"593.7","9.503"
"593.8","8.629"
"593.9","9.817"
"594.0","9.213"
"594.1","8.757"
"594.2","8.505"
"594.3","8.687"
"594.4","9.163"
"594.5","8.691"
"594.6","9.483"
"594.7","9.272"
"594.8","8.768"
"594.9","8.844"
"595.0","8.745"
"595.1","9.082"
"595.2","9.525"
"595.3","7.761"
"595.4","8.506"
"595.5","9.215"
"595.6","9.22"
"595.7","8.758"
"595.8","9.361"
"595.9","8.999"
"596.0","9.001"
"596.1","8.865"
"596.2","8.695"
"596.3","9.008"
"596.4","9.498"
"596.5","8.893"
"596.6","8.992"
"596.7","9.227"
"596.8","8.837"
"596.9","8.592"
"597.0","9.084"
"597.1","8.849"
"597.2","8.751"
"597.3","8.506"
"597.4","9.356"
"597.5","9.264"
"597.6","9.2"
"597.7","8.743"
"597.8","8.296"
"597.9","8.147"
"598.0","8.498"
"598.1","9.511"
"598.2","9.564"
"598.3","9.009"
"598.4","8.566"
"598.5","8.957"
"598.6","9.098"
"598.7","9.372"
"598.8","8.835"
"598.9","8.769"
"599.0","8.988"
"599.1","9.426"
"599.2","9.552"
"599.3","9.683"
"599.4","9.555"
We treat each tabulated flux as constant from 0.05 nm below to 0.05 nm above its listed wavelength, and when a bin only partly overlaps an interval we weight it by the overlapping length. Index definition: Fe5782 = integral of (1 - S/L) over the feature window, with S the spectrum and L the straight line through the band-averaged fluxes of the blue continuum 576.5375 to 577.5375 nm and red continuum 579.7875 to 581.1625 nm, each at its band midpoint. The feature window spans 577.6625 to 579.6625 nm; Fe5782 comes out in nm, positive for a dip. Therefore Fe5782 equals 0.143 nm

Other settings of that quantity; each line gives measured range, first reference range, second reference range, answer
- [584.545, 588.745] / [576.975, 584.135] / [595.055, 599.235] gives 0.48 nm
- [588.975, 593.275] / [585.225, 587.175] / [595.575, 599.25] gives 0.83 nm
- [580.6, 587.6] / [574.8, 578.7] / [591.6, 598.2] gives -0.24 nm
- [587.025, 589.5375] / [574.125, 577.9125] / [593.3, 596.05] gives 0.83 nm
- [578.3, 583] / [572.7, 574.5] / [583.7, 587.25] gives -0.26 nm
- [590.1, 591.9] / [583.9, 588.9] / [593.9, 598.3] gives 0.10 nm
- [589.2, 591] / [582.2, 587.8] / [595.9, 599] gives 0.64 nm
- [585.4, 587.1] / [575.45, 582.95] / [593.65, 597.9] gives 0.10 nm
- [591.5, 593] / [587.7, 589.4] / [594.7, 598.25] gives -0.36 nm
